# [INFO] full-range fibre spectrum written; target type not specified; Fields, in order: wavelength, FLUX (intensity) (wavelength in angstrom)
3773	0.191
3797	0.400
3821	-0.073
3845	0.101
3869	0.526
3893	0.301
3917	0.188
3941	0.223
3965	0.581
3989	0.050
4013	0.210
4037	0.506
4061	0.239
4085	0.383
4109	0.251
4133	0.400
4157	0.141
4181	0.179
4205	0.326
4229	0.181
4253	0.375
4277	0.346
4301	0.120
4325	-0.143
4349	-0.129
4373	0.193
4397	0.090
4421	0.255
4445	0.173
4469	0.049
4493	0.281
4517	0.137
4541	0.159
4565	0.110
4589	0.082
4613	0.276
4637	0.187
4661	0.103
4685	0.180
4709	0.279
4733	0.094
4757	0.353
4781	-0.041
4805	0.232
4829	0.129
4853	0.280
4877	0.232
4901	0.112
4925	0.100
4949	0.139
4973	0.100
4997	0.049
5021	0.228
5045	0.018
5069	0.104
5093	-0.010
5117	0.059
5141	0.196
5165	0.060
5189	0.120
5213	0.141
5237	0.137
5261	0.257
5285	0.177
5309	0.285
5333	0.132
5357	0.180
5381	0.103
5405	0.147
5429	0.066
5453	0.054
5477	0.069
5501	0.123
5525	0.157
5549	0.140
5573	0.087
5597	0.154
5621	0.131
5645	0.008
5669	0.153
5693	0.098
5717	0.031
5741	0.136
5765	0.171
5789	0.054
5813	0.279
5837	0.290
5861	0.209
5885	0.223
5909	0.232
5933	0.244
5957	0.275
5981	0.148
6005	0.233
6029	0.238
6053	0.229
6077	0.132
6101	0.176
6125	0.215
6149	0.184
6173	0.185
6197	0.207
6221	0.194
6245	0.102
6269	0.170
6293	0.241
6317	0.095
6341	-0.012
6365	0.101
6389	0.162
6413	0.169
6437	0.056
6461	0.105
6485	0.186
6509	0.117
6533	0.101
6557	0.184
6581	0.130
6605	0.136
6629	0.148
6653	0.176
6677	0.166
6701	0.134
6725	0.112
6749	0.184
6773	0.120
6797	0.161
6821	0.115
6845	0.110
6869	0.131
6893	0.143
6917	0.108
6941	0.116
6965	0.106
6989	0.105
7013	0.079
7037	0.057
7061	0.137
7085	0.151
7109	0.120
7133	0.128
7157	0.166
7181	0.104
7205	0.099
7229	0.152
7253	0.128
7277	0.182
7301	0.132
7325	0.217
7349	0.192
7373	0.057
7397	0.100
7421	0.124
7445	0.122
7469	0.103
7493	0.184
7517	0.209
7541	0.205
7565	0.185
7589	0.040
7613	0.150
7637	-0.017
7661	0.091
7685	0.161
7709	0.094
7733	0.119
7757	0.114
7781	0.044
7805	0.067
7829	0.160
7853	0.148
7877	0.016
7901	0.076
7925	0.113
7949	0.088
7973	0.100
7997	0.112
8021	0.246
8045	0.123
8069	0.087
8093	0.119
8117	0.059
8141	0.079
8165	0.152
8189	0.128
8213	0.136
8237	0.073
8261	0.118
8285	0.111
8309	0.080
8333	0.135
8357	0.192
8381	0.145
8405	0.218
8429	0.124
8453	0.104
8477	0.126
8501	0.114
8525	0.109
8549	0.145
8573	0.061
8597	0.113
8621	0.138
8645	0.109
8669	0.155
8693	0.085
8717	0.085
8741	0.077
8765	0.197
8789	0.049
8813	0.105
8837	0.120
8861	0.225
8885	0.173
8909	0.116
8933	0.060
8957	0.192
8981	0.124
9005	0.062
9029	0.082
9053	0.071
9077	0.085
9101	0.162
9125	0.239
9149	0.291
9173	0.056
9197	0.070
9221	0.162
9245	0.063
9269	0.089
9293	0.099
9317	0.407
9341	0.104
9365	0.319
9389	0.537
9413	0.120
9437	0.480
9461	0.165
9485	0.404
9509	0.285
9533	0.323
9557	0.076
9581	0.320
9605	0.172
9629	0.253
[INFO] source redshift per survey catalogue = 1.45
